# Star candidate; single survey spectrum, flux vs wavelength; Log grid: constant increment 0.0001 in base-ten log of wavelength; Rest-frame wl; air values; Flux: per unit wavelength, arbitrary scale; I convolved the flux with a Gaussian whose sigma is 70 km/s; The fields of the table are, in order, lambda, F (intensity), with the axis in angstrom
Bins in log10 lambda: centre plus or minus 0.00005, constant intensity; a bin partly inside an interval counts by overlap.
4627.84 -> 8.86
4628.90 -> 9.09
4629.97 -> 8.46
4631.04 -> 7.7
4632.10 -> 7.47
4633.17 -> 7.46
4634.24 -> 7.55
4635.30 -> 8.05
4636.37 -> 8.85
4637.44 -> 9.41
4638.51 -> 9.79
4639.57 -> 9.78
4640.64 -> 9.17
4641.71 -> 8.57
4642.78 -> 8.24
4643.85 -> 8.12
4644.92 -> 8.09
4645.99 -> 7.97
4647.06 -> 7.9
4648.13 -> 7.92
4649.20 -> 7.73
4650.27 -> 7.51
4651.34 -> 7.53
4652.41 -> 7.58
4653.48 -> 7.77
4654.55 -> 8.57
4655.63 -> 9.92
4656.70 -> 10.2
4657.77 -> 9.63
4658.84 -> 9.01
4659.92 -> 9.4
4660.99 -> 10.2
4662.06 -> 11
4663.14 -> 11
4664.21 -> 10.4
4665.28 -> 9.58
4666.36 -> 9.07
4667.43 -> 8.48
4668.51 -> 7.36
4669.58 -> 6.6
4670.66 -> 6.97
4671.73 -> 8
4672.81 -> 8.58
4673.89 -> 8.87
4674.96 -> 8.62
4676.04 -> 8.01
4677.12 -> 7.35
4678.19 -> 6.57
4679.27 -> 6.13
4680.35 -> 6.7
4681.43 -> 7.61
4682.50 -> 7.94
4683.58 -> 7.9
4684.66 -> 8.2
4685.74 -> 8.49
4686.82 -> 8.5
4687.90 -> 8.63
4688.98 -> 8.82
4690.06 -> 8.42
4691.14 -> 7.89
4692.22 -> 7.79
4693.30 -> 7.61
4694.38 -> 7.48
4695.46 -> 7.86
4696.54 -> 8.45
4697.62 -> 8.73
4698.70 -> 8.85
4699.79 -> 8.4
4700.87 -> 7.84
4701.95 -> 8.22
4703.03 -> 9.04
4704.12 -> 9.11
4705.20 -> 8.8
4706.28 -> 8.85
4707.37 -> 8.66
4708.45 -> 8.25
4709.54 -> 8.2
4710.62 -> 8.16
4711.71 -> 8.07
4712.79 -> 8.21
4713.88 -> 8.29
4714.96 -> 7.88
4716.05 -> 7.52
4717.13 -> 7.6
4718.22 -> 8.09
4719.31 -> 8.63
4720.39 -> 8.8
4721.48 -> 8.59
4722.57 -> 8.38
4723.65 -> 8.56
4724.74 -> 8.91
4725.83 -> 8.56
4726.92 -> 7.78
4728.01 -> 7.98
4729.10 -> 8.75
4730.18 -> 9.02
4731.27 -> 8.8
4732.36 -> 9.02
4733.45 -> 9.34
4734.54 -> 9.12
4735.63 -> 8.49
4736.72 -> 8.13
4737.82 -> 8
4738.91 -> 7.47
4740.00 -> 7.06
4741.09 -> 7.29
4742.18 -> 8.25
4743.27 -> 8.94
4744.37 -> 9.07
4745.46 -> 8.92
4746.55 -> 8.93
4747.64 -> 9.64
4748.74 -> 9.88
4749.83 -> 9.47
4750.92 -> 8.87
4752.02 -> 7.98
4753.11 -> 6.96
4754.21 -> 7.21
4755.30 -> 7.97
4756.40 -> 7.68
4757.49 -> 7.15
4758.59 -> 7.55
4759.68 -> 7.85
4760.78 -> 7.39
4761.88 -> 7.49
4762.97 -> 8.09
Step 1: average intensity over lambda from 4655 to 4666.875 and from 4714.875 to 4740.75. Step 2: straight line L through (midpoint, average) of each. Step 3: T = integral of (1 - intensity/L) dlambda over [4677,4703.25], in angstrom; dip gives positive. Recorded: 3.6 angstrom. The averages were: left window 9.93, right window 8.35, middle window 7.98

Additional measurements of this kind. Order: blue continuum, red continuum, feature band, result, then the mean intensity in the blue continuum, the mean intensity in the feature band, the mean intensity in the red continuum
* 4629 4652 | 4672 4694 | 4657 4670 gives -2.04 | 8.26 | 9.35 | 7.93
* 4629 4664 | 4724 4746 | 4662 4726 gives 2.09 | 8.7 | 8.28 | 8.44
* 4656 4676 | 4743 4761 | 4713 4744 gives 0.68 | 9.04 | 8.33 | 8.33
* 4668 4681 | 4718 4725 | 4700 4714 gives -0.35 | 7.48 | 8.44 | 8.58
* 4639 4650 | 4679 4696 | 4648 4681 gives -1.32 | 8.34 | 8.46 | 7.9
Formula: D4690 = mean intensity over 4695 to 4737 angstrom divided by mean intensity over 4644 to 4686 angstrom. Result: 1.0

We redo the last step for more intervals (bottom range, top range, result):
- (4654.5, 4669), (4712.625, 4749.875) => 0.88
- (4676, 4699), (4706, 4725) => 1.05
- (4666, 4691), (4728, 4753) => 1.09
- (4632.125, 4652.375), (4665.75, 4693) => 0.95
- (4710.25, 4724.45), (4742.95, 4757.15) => 1.04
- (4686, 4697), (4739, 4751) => 1.07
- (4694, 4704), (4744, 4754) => 1.05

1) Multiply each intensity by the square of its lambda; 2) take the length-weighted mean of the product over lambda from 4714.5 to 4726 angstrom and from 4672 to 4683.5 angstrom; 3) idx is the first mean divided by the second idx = 1.11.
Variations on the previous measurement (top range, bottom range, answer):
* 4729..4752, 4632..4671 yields 1.04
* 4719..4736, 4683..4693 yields 1.07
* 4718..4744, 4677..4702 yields 1.08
